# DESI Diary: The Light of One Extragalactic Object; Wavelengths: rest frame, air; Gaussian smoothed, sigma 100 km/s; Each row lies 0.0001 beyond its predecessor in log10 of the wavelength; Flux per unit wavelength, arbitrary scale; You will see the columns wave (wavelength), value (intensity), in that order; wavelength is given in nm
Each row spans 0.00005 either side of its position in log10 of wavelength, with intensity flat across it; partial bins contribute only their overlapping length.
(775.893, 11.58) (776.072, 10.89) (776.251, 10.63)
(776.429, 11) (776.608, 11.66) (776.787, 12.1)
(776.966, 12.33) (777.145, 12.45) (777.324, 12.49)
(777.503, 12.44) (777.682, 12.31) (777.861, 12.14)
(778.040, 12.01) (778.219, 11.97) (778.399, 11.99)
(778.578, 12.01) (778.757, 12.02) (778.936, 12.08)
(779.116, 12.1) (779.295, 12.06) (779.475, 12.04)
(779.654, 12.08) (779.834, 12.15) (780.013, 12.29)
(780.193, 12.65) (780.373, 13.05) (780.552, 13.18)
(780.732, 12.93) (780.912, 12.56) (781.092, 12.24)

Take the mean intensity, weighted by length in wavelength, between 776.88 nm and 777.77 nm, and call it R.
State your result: 12.4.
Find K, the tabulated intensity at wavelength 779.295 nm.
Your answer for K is 12.06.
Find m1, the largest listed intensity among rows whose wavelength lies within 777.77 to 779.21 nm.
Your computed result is 12.14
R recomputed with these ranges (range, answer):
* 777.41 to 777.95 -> 12.3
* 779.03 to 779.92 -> 12.1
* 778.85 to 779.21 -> 12.1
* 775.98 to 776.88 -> 11.3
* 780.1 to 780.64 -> 13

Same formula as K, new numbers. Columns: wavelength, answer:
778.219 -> 11.97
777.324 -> 12.49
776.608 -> 11.66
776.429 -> 11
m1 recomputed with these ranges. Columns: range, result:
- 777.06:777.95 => 12.49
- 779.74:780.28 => 12.65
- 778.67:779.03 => 12.08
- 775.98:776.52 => 11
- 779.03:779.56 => 12.1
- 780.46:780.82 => 13.18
